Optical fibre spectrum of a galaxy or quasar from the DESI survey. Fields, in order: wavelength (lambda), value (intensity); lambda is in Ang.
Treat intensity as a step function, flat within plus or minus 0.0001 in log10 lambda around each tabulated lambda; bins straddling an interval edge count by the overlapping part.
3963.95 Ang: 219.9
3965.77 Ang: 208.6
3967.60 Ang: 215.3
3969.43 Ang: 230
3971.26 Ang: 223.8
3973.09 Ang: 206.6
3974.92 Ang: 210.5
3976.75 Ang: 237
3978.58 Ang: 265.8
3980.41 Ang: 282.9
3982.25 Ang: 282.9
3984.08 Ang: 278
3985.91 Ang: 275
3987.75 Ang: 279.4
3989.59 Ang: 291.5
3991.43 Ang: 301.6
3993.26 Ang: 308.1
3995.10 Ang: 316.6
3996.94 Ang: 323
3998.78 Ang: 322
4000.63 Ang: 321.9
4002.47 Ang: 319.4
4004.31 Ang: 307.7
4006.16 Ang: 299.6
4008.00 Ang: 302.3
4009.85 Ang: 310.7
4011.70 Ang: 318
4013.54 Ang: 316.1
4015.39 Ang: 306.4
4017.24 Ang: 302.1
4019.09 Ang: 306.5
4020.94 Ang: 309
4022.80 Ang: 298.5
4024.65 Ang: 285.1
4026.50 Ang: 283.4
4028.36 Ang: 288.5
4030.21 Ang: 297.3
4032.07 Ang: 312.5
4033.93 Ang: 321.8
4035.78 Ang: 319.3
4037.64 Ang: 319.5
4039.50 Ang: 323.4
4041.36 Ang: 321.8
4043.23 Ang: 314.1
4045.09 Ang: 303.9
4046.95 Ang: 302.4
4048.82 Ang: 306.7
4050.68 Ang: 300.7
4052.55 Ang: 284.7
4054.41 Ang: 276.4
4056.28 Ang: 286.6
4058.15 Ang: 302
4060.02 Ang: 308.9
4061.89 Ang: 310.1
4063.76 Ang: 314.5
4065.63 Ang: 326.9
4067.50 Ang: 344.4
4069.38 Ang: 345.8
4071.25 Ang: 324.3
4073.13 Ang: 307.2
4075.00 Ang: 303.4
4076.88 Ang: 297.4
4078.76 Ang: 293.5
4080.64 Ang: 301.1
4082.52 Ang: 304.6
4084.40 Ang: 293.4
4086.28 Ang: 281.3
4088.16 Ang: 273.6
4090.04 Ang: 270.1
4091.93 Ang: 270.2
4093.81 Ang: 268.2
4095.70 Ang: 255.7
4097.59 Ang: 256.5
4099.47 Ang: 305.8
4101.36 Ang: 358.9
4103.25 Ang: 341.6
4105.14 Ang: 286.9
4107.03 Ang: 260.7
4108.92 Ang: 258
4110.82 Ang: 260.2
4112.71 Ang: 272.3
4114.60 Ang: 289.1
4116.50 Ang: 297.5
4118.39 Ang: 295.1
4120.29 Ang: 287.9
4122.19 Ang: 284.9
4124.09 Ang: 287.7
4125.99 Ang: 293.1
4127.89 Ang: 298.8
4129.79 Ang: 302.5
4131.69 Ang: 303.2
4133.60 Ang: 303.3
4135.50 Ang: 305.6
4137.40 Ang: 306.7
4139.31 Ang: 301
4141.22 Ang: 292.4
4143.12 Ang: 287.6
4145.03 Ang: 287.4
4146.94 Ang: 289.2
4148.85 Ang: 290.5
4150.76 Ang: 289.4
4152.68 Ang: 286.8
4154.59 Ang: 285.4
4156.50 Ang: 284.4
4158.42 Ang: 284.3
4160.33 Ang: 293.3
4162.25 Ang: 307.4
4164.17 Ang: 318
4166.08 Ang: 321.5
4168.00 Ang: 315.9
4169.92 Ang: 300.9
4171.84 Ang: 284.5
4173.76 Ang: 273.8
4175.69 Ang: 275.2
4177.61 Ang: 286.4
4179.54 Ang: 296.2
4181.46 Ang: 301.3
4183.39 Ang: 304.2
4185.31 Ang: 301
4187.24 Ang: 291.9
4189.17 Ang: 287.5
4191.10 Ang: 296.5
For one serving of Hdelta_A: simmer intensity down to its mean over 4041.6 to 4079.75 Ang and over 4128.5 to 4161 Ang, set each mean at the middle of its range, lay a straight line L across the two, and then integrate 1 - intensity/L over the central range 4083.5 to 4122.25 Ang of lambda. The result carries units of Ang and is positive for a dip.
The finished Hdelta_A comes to 2.1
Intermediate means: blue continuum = 308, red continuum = 294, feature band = 284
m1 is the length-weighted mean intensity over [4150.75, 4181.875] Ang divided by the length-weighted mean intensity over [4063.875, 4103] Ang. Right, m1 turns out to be 0.98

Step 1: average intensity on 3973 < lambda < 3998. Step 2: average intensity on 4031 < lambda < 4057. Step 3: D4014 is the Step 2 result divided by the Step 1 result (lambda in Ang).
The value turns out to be 1.10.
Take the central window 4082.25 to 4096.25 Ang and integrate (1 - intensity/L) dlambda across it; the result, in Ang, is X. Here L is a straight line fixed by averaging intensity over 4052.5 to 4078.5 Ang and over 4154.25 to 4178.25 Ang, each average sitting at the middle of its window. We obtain 1.4 Ang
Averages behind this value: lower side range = 310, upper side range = 295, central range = 276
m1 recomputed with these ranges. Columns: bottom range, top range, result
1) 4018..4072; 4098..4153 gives 0.95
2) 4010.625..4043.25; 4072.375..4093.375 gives 0.94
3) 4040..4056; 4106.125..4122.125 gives 0.92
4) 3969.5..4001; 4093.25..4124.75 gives 1.04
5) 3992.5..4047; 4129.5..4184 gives 0.96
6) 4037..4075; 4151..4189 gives 0.95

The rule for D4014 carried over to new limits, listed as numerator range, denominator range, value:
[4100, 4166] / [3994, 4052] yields 0.95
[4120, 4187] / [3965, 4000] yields 1.11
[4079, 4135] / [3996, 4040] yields 0.93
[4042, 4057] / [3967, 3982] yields 1.26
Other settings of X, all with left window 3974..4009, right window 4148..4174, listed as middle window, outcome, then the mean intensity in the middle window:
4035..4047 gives -0.96 Ang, 316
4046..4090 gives -1.50 Ang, 303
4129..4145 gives -0.23 Ang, 300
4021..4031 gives 0.00 Ang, 292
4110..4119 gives 0.37 Ang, 283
